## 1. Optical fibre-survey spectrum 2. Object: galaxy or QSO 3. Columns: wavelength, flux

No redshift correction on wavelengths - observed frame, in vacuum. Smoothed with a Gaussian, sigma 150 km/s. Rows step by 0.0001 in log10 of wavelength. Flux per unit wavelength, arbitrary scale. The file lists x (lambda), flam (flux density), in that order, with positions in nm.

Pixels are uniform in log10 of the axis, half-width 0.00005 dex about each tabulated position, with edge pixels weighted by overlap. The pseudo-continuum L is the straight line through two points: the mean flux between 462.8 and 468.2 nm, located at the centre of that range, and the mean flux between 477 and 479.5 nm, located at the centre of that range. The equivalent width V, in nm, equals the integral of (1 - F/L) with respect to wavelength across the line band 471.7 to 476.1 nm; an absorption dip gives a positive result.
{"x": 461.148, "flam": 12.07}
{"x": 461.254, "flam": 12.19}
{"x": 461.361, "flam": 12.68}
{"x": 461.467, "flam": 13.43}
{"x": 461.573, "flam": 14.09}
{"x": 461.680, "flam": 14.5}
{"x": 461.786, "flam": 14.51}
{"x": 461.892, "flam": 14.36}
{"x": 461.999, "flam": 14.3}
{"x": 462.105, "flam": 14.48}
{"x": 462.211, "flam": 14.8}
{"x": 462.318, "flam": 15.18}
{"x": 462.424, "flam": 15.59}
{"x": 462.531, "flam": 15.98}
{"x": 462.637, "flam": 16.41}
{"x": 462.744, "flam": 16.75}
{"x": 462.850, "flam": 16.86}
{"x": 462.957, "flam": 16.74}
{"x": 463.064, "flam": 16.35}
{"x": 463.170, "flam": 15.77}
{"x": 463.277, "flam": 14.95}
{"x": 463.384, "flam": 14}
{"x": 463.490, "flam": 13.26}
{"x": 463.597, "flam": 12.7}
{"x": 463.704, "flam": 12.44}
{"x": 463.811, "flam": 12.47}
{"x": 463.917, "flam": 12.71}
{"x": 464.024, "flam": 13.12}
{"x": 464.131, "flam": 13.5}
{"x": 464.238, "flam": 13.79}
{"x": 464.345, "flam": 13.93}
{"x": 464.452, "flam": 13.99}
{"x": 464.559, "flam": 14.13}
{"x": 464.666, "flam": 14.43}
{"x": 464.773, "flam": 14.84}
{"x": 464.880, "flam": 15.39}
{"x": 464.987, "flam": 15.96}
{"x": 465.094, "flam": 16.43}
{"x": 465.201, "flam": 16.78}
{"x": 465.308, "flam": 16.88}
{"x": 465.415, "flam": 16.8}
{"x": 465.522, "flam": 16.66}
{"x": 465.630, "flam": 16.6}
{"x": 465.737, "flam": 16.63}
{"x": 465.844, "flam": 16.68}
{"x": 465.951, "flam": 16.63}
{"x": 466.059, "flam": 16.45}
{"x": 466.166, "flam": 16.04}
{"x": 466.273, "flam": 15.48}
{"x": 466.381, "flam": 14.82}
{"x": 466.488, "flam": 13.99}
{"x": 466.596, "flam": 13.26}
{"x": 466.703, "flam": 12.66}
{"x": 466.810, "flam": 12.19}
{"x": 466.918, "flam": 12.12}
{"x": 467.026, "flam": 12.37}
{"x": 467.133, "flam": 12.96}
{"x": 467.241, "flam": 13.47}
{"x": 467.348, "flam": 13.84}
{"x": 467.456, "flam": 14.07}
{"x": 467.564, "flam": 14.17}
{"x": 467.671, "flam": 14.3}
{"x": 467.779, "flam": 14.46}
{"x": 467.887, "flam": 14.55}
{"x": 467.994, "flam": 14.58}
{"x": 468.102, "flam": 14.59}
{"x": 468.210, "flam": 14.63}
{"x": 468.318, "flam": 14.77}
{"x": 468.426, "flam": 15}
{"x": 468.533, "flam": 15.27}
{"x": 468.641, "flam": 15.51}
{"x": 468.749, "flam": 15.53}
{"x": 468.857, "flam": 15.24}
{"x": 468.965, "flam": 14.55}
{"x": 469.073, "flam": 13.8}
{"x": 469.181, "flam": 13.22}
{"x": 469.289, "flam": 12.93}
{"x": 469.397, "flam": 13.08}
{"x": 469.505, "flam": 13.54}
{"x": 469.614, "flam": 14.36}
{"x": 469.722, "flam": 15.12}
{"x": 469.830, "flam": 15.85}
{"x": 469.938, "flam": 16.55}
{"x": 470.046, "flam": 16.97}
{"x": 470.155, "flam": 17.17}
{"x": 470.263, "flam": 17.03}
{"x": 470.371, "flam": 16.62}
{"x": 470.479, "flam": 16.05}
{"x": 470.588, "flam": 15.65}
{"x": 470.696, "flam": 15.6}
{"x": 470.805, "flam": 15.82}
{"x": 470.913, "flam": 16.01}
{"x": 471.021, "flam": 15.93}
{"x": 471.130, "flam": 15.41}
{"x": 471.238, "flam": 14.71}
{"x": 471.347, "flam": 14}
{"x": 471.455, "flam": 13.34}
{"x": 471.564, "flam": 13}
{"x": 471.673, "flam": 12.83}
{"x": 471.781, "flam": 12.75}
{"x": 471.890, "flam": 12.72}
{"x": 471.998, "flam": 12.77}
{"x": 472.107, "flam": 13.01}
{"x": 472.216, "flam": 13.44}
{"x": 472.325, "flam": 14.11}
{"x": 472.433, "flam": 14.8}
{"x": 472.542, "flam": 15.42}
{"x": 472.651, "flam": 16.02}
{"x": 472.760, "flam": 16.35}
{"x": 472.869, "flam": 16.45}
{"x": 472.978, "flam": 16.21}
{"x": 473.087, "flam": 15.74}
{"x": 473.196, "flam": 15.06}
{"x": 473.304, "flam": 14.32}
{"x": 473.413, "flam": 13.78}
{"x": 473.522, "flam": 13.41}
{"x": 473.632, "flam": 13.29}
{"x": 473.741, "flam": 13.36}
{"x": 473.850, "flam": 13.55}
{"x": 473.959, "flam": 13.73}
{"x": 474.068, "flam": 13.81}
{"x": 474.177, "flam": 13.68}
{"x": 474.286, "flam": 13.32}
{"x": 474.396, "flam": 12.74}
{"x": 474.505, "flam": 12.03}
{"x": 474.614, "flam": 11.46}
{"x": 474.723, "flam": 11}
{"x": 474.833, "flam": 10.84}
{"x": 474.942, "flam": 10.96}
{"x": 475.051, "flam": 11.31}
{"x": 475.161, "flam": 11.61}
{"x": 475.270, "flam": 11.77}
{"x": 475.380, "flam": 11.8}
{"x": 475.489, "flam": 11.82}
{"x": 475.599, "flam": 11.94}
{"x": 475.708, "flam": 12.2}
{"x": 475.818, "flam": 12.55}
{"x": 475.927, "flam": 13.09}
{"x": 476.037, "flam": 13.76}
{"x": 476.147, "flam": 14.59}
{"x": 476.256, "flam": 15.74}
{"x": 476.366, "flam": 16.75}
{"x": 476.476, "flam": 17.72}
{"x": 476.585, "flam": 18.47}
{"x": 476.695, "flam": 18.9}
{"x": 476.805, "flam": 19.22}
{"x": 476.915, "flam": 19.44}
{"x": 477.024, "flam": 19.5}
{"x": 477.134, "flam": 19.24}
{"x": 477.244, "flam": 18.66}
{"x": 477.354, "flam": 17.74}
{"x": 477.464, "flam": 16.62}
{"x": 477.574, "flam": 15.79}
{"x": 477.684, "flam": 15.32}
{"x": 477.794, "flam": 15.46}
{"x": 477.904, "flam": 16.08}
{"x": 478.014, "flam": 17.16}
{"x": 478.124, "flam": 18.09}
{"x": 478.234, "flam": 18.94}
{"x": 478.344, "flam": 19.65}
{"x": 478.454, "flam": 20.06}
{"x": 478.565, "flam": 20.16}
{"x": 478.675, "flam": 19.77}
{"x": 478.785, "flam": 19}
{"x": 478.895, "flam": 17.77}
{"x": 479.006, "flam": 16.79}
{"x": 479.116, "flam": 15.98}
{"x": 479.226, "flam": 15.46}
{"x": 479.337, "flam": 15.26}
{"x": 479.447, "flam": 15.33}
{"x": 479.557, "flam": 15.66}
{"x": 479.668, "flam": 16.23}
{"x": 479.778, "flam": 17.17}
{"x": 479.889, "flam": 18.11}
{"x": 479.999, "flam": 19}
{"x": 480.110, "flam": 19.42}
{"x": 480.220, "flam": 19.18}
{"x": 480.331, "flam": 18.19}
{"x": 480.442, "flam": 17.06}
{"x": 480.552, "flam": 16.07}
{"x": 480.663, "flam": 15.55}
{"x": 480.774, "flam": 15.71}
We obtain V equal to 0.86 nm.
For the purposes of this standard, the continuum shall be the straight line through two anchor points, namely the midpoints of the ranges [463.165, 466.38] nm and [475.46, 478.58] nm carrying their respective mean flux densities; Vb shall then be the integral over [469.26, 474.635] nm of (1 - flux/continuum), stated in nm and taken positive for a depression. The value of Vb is 0.49 nm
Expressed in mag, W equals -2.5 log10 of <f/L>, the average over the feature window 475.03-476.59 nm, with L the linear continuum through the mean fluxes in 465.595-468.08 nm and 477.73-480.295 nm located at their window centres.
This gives 0.23 mag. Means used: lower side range 14.4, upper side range 17.6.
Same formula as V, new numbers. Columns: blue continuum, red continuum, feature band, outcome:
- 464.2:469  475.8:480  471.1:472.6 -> 0.209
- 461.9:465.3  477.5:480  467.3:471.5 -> 0.206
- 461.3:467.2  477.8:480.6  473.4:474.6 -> 0.243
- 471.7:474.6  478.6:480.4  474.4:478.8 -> 0.101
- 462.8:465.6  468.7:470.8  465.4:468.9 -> 0.072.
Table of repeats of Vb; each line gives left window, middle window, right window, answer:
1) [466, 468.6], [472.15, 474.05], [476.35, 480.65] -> 0.162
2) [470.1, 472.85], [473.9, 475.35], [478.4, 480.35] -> 0.344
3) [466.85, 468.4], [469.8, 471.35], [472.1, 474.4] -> -0.203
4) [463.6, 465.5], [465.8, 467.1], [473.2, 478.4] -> 0.022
